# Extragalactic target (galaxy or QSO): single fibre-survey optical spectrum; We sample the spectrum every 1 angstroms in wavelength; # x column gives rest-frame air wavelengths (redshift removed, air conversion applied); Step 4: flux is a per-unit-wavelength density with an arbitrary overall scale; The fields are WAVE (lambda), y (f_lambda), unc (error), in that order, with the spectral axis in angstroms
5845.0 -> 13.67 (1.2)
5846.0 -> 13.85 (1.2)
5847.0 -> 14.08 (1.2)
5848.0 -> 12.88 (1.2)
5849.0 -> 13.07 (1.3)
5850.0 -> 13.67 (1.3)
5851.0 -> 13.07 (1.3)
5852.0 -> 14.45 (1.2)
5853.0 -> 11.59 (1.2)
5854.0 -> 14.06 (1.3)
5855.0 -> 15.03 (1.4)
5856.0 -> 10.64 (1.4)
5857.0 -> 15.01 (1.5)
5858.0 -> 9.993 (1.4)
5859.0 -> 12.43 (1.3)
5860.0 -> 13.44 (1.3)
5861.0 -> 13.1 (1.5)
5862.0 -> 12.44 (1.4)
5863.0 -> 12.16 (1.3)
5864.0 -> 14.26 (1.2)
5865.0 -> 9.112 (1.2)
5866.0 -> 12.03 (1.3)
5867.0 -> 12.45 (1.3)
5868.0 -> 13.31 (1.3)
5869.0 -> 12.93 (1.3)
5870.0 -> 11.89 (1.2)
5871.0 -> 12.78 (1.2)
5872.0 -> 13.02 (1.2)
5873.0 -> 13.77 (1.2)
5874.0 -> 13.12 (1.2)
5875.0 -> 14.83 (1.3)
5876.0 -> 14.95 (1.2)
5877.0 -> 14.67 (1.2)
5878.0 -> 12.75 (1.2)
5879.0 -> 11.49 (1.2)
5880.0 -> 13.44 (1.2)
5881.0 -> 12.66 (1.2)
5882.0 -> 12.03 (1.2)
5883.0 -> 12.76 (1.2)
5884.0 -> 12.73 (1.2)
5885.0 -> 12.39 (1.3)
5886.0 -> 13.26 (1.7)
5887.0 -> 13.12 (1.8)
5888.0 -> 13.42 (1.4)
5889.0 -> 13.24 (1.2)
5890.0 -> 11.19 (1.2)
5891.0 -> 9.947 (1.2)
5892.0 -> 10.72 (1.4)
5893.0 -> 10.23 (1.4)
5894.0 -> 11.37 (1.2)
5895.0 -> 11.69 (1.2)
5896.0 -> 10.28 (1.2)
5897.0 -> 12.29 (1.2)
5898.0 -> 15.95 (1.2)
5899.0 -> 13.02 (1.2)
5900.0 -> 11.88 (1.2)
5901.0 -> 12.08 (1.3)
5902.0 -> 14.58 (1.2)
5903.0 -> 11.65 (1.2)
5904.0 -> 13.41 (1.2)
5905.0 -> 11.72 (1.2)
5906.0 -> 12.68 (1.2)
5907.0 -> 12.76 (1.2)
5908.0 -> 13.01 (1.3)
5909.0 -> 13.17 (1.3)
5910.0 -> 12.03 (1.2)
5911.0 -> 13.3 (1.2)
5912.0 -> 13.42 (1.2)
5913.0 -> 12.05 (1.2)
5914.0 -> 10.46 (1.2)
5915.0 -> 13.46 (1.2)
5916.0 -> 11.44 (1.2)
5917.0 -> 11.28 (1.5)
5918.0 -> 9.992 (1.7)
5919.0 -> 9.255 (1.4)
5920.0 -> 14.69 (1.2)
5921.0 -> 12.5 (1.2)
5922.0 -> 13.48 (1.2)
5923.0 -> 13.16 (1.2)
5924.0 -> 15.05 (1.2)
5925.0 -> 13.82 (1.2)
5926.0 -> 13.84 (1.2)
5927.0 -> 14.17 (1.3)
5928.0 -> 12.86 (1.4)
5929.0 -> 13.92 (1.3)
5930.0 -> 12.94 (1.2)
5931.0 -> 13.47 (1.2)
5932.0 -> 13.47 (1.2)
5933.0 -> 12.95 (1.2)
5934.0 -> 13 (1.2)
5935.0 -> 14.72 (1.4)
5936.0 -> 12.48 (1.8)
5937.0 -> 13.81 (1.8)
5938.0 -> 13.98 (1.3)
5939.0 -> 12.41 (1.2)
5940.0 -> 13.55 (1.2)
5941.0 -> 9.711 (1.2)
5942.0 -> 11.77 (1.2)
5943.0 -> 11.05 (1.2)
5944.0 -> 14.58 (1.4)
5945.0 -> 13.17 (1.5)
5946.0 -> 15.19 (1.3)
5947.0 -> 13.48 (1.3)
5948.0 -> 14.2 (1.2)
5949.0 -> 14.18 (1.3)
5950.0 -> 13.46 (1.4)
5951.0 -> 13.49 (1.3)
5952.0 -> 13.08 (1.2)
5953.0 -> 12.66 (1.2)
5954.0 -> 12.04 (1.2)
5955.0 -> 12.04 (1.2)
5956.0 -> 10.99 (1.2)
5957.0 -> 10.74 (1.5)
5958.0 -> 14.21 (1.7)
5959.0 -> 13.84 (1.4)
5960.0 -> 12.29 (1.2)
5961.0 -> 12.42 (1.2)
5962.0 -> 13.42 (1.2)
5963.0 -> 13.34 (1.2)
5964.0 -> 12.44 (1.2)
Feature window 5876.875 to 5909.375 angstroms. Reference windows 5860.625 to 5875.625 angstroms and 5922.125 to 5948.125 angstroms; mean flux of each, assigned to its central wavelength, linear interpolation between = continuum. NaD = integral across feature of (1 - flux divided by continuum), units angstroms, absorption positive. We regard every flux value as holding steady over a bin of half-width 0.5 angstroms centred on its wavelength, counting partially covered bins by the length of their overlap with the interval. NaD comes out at 1.3 angstroms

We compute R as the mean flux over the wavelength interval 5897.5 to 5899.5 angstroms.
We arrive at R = 14.5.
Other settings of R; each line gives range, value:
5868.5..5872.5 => 12.7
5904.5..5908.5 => 12.5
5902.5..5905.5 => 12.3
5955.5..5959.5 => 12.4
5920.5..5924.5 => 13.5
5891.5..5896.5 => 10.9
